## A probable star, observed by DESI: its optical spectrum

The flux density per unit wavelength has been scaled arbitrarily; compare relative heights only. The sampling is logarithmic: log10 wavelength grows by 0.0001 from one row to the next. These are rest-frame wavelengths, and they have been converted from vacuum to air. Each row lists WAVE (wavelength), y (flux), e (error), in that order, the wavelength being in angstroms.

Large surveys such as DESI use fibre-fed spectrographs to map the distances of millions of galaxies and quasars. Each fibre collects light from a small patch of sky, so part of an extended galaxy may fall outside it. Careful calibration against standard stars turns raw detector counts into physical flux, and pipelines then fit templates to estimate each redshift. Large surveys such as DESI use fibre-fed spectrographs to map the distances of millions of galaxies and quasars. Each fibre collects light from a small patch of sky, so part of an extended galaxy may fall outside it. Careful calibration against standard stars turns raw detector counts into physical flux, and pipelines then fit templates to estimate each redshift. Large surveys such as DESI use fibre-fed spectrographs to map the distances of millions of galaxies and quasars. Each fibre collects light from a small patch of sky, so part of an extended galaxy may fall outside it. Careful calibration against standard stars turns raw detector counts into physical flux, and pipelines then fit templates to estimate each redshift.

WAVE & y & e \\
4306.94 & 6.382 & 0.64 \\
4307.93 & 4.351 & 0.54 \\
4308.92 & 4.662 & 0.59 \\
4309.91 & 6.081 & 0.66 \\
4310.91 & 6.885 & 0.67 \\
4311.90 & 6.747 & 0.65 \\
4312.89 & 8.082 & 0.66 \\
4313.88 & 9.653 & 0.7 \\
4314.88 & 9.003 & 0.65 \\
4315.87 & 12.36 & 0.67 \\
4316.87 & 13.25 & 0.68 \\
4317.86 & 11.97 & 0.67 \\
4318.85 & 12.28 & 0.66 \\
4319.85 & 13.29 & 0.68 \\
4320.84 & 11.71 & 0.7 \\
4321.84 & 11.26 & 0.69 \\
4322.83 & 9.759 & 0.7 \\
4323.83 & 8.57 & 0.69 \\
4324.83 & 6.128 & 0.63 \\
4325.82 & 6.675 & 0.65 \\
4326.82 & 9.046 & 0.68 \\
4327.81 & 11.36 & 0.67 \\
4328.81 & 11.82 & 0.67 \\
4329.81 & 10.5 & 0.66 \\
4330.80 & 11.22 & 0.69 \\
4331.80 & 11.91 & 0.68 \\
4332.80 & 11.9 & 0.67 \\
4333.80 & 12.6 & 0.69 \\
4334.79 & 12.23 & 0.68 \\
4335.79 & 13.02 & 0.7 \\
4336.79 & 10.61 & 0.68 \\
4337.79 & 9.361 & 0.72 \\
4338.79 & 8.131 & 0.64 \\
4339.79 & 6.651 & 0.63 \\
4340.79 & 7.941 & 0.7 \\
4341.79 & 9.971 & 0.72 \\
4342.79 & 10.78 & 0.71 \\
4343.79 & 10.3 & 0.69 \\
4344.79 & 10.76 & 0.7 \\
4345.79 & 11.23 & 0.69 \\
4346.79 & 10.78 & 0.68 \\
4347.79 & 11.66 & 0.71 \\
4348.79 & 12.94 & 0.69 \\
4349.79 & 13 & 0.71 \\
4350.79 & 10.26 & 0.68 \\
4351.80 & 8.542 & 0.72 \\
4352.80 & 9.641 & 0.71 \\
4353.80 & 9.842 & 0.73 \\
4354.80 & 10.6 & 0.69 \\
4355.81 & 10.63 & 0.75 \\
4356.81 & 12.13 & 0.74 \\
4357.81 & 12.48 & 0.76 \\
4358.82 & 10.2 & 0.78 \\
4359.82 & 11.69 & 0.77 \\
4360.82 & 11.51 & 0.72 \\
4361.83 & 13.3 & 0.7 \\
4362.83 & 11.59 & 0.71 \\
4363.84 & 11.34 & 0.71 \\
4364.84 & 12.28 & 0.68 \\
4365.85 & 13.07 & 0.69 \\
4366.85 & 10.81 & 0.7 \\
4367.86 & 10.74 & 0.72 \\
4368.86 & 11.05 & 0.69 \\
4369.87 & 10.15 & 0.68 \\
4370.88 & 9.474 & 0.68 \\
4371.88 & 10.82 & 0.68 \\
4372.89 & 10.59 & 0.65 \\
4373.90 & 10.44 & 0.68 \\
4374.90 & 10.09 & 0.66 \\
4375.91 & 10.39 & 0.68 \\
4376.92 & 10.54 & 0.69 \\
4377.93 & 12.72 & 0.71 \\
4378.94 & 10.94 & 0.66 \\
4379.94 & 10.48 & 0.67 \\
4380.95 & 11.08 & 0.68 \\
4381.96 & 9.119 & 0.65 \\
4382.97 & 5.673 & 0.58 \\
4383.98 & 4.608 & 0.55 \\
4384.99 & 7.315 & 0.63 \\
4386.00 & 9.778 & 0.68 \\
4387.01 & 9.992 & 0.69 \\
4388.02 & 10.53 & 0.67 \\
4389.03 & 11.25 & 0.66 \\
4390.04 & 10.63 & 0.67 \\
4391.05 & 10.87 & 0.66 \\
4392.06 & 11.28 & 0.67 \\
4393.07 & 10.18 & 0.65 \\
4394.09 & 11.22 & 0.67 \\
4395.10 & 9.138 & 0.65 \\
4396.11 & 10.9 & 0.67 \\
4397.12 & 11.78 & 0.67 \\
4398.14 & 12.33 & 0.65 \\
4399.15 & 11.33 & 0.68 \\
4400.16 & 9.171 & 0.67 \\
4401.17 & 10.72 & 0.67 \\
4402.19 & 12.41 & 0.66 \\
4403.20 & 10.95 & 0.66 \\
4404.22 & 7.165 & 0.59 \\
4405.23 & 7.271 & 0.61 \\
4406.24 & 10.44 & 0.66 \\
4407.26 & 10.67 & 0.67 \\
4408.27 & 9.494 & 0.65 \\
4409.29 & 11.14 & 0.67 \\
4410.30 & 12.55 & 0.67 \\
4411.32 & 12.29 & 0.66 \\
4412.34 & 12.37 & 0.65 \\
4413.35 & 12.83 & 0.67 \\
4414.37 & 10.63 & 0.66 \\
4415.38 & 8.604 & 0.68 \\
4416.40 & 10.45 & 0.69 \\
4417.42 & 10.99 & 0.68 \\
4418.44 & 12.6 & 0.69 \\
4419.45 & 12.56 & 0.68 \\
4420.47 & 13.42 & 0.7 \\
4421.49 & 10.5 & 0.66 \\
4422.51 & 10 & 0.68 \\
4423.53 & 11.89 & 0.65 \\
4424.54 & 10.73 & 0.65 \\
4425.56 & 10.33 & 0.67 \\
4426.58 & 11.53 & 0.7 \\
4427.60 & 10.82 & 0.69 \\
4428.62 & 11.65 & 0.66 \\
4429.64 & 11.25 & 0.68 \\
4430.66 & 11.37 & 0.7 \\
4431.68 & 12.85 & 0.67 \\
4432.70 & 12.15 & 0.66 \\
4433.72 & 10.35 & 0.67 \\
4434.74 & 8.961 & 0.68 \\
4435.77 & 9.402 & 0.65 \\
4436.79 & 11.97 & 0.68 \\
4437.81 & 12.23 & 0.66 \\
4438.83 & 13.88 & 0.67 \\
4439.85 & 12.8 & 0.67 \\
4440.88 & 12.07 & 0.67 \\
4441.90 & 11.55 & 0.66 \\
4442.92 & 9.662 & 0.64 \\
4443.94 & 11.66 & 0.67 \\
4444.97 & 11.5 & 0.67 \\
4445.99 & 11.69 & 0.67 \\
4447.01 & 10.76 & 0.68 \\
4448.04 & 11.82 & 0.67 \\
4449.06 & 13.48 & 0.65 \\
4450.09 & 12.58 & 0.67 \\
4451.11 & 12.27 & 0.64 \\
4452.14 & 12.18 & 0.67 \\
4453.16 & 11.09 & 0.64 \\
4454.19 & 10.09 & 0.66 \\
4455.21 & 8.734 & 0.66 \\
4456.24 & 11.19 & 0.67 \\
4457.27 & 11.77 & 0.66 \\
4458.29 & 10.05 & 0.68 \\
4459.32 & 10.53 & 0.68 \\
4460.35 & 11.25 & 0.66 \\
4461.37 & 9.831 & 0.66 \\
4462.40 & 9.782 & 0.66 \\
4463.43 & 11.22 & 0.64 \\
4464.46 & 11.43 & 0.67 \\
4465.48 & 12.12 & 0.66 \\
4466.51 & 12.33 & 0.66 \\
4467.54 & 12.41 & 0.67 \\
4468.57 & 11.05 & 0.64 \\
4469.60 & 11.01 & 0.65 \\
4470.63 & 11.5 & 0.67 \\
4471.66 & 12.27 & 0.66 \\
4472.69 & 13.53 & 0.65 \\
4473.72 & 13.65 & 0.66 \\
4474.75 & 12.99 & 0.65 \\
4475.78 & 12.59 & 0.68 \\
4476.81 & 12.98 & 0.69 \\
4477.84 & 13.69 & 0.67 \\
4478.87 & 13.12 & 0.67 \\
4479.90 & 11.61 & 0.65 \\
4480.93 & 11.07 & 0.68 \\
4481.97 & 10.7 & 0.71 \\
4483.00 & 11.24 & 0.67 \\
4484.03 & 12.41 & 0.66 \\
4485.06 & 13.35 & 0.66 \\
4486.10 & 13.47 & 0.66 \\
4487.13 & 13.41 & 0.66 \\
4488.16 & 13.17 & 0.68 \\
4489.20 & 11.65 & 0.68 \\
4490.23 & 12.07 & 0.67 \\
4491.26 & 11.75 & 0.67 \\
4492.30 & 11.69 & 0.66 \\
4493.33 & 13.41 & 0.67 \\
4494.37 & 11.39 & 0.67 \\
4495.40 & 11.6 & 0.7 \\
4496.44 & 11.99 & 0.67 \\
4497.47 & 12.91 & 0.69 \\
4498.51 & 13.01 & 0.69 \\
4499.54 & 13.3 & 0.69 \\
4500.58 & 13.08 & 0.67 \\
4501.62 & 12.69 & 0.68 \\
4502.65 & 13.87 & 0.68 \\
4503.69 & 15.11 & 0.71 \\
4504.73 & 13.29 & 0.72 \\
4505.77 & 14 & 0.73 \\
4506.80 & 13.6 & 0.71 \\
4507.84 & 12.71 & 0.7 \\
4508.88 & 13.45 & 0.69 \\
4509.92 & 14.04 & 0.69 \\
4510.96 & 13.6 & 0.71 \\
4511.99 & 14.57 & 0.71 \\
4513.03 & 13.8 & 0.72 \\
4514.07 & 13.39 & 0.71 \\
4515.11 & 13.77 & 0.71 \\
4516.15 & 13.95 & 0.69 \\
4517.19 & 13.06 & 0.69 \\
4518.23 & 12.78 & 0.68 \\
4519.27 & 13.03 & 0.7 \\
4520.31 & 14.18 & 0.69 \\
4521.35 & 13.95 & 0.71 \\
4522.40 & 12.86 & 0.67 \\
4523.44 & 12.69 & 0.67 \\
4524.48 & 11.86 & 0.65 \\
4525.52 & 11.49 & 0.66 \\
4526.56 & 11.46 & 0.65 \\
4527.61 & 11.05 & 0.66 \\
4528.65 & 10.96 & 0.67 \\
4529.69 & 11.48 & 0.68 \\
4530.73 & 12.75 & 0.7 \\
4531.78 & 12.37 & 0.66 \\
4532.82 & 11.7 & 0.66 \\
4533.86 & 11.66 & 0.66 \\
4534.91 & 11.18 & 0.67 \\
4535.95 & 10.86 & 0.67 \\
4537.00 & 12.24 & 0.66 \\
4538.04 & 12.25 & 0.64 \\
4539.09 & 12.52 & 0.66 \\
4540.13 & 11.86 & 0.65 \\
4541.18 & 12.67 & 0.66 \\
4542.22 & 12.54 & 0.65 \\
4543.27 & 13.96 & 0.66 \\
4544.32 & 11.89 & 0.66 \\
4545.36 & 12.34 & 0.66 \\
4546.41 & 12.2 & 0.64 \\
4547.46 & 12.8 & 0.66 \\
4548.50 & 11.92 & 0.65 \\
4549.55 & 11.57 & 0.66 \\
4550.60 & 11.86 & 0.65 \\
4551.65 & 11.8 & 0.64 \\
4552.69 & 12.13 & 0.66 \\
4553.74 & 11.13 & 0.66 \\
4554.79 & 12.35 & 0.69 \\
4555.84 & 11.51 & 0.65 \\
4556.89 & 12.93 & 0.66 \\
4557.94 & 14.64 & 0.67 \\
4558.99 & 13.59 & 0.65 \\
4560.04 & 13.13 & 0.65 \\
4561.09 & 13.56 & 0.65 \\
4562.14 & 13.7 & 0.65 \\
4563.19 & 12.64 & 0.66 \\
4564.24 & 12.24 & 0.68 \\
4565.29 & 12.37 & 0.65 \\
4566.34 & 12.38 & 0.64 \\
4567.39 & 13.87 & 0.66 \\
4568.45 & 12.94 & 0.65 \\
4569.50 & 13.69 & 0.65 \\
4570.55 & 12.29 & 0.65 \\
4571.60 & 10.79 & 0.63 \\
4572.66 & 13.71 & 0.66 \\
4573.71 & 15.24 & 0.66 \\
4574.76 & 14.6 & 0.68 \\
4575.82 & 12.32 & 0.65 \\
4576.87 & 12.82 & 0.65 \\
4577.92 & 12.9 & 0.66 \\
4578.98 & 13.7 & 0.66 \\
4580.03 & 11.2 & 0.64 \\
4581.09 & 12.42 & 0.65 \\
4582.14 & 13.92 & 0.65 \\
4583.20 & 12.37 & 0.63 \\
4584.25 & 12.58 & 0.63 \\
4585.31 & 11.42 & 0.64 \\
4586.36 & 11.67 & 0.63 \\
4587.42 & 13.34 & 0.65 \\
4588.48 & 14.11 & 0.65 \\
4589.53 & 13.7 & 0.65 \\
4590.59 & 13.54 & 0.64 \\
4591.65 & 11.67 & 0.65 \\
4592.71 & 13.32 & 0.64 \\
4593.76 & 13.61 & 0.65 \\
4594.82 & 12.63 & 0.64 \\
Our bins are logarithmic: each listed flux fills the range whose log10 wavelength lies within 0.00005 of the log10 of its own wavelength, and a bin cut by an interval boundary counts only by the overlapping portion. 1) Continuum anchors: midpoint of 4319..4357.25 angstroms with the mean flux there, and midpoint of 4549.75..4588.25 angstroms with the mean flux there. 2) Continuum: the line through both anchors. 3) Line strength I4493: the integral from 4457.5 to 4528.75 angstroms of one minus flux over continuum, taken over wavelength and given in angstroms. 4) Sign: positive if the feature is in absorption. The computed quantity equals -2.85 angstroms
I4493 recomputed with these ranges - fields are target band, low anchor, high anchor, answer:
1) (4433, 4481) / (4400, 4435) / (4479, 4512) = 1.1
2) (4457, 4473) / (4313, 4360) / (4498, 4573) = 0.9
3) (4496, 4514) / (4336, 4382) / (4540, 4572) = -2.0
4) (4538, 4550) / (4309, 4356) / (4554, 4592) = 0.2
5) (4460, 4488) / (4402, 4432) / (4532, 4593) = -1.0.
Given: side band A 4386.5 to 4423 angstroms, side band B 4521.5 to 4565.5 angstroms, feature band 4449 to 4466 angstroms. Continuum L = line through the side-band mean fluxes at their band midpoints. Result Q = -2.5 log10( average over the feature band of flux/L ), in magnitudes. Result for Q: 0.03 mag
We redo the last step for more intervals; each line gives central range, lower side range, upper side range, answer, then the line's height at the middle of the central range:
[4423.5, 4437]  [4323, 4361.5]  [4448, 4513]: 0.06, 11.6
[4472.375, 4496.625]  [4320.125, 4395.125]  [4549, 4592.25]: -0.05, 11.9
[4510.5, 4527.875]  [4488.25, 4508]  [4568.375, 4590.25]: -0.02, 12.8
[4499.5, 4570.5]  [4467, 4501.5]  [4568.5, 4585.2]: 0.00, 12.7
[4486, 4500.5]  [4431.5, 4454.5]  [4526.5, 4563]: -0.05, 11.9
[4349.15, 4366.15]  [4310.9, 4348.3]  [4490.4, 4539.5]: -0.06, 10.7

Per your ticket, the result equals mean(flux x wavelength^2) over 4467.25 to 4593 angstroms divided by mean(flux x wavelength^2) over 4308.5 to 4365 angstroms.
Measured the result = 1.3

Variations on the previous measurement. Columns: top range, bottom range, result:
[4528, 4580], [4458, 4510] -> 1.05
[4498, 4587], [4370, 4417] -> 1.32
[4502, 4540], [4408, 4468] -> 1.17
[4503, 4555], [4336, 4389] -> 1.31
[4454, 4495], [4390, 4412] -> 1.15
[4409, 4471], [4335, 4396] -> 1.12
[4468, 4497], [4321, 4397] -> 1.24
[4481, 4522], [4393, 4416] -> 1.27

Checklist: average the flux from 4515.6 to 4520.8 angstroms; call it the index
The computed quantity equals 13.4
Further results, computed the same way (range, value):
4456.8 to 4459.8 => 10.8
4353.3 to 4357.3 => 10.8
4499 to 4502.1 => 13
